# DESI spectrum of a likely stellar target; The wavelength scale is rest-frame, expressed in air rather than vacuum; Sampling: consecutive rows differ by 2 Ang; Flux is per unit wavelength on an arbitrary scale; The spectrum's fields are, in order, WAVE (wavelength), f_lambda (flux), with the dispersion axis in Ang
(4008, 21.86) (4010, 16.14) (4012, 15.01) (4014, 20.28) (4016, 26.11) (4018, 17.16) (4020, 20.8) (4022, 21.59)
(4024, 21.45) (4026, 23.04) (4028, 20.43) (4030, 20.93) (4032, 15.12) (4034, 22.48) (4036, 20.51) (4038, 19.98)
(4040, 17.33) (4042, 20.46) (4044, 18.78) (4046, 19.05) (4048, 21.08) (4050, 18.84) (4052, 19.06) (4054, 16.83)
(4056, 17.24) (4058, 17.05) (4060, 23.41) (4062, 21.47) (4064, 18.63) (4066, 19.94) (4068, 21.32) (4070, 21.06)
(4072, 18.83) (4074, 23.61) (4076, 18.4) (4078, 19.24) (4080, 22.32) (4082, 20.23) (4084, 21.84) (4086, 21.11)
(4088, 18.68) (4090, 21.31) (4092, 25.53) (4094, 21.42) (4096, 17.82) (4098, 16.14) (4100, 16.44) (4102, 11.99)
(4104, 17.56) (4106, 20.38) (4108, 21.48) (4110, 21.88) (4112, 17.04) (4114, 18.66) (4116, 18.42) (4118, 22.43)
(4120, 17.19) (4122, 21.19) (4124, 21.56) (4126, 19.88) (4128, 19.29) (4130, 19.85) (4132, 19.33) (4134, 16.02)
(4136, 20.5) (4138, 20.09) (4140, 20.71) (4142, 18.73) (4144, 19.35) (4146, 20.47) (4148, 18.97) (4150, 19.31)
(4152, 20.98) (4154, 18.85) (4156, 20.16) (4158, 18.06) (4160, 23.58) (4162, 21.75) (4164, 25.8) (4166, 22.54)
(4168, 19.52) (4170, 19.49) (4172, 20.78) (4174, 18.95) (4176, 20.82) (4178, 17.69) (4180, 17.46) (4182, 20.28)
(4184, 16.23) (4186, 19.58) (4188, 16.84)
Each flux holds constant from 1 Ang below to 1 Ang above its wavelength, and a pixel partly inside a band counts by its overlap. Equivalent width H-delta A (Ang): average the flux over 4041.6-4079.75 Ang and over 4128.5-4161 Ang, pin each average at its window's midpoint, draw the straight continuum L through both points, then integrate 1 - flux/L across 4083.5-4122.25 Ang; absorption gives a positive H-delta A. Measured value 0.7 Ang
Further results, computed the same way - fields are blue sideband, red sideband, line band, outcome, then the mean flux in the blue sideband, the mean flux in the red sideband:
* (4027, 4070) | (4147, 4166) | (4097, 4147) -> 3.5 Ang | 19.6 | 20.9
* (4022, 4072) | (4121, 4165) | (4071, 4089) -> -0.5 Ang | 19.8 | 20.2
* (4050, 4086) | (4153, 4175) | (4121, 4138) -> 0.7 Ang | 20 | 20.9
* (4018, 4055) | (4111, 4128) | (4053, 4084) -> -0.5 Ang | 19.8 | 19.5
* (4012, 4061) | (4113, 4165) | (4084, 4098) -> -0.5 Ang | 19.9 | 20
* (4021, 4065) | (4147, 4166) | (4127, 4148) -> 1.3 Ang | 19.8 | 20.9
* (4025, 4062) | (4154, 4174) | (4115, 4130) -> 0.4 Ang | 19.6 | 21.1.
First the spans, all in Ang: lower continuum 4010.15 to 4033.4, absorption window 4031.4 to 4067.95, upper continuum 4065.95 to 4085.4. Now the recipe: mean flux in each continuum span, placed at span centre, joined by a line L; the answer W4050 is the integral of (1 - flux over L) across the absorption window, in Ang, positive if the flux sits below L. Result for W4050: 1.8 Ang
